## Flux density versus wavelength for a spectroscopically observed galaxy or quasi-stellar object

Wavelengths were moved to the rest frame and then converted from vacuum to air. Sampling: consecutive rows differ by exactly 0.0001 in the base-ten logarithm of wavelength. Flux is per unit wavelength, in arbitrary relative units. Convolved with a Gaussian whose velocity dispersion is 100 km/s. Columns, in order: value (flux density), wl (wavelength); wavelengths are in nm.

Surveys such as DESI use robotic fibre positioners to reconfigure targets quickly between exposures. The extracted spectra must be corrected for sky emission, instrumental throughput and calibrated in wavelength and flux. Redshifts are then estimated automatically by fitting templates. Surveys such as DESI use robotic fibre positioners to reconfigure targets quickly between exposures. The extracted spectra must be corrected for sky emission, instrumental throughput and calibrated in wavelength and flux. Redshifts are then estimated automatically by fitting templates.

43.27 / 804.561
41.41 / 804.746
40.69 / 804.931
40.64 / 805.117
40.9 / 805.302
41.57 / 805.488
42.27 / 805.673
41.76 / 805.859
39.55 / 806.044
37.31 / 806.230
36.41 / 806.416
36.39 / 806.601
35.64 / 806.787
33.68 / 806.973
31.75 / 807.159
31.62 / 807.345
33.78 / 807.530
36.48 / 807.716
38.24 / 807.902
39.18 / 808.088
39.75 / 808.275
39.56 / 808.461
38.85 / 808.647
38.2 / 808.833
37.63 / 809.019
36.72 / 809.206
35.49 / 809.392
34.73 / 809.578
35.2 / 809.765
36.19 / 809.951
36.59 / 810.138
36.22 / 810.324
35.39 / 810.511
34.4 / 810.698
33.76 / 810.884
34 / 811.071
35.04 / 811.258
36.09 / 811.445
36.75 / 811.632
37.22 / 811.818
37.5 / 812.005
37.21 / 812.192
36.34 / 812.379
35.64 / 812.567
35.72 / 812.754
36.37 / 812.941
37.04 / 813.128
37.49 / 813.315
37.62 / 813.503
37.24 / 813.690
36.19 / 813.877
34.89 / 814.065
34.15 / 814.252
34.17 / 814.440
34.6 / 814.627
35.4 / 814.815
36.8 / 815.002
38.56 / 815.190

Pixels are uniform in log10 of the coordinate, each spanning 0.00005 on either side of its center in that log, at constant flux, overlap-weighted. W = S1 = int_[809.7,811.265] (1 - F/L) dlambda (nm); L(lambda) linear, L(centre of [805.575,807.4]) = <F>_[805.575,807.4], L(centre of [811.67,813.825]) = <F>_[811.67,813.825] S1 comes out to 0.07 nm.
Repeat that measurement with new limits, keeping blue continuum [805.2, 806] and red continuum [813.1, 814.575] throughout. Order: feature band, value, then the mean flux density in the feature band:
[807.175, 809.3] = 0.14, 37.1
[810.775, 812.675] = 0.07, 35.9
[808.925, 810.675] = 0.12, 35.9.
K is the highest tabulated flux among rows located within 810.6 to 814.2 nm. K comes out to 37.62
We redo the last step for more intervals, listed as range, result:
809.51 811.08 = 36.59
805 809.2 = 42.27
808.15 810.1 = 39.75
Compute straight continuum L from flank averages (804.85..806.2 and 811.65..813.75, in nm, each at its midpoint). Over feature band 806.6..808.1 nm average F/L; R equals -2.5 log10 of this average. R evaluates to 0.14 mag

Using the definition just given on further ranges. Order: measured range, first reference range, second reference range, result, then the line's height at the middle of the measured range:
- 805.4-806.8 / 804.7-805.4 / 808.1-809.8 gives 0.03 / 39.9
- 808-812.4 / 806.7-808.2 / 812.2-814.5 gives -0.03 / 35.6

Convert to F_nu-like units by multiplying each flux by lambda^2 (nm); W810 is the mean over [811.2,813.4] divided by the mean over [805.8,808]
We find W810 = 1.03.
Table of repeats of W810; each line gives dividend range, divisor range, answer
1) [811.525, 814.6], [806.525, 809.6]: 1.01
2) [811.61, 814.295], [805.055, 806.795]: 0.94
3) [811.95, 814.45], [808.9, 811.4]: 1.03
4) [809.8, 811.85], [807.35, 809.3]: 0.95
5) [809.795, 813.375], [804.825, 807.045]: 0.94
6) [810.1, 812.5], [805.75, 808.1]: 1.00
